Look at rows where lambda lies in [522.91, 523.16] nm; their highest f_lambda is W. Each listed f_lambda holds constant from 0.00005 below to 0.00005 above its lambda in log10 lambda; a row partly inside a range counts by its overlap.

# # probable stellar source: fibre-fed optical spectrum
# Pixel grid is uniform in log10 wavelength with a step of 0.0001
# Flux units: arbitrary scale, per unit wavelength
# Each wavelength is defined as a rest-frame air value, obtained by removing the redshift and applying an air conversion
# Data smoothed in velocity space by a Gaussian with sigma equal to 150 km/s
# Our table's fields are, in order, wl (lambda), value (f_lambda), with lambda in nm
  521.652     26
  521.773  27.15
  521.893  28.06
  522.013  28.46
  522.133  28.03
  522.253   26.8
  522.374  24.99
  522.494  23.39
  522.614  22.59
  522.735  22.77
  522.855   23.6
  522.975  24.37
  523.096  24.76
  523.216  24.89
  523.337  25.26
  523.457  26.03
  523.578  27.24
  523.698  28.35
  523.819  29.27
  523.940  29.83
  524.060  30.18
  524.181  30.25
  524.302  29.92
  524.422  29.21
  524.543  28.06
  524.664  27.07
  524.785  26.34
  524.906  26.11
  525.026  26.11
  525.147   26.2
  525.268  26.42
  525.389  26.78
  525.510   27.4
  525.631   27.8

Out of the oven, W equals 24.76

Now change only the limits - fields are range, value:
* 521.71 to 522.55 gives 28.46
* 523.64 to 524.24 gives 30.25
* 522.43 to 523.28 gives 24.89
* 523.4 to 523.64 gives 27.24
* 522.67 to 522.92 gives 23.6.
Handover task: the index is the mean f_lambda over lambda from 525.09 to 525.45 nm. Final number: 26.5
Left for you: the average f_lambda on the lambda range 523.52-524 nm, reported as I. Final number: 28.7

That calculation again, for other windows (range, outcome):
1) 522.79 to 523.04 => 24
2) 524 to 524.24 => 30.2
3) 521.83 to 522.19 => 28.2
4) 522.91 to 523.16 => 24.6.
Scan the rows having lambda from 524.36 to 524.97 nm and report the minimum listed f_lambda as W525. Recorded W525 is 26.11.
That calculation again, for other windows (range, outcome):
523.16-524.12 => 24.89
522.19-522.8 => 22.59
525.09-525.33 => 26.2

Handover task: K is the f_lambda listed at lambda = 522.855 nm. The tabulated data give 23.6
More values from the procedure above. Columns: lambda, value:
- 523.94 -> 29.83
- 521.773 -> 27.15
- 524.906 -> 26.11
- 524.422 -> 29.21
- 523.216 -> 24.89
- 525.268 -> 26.42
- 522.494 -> 23.39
